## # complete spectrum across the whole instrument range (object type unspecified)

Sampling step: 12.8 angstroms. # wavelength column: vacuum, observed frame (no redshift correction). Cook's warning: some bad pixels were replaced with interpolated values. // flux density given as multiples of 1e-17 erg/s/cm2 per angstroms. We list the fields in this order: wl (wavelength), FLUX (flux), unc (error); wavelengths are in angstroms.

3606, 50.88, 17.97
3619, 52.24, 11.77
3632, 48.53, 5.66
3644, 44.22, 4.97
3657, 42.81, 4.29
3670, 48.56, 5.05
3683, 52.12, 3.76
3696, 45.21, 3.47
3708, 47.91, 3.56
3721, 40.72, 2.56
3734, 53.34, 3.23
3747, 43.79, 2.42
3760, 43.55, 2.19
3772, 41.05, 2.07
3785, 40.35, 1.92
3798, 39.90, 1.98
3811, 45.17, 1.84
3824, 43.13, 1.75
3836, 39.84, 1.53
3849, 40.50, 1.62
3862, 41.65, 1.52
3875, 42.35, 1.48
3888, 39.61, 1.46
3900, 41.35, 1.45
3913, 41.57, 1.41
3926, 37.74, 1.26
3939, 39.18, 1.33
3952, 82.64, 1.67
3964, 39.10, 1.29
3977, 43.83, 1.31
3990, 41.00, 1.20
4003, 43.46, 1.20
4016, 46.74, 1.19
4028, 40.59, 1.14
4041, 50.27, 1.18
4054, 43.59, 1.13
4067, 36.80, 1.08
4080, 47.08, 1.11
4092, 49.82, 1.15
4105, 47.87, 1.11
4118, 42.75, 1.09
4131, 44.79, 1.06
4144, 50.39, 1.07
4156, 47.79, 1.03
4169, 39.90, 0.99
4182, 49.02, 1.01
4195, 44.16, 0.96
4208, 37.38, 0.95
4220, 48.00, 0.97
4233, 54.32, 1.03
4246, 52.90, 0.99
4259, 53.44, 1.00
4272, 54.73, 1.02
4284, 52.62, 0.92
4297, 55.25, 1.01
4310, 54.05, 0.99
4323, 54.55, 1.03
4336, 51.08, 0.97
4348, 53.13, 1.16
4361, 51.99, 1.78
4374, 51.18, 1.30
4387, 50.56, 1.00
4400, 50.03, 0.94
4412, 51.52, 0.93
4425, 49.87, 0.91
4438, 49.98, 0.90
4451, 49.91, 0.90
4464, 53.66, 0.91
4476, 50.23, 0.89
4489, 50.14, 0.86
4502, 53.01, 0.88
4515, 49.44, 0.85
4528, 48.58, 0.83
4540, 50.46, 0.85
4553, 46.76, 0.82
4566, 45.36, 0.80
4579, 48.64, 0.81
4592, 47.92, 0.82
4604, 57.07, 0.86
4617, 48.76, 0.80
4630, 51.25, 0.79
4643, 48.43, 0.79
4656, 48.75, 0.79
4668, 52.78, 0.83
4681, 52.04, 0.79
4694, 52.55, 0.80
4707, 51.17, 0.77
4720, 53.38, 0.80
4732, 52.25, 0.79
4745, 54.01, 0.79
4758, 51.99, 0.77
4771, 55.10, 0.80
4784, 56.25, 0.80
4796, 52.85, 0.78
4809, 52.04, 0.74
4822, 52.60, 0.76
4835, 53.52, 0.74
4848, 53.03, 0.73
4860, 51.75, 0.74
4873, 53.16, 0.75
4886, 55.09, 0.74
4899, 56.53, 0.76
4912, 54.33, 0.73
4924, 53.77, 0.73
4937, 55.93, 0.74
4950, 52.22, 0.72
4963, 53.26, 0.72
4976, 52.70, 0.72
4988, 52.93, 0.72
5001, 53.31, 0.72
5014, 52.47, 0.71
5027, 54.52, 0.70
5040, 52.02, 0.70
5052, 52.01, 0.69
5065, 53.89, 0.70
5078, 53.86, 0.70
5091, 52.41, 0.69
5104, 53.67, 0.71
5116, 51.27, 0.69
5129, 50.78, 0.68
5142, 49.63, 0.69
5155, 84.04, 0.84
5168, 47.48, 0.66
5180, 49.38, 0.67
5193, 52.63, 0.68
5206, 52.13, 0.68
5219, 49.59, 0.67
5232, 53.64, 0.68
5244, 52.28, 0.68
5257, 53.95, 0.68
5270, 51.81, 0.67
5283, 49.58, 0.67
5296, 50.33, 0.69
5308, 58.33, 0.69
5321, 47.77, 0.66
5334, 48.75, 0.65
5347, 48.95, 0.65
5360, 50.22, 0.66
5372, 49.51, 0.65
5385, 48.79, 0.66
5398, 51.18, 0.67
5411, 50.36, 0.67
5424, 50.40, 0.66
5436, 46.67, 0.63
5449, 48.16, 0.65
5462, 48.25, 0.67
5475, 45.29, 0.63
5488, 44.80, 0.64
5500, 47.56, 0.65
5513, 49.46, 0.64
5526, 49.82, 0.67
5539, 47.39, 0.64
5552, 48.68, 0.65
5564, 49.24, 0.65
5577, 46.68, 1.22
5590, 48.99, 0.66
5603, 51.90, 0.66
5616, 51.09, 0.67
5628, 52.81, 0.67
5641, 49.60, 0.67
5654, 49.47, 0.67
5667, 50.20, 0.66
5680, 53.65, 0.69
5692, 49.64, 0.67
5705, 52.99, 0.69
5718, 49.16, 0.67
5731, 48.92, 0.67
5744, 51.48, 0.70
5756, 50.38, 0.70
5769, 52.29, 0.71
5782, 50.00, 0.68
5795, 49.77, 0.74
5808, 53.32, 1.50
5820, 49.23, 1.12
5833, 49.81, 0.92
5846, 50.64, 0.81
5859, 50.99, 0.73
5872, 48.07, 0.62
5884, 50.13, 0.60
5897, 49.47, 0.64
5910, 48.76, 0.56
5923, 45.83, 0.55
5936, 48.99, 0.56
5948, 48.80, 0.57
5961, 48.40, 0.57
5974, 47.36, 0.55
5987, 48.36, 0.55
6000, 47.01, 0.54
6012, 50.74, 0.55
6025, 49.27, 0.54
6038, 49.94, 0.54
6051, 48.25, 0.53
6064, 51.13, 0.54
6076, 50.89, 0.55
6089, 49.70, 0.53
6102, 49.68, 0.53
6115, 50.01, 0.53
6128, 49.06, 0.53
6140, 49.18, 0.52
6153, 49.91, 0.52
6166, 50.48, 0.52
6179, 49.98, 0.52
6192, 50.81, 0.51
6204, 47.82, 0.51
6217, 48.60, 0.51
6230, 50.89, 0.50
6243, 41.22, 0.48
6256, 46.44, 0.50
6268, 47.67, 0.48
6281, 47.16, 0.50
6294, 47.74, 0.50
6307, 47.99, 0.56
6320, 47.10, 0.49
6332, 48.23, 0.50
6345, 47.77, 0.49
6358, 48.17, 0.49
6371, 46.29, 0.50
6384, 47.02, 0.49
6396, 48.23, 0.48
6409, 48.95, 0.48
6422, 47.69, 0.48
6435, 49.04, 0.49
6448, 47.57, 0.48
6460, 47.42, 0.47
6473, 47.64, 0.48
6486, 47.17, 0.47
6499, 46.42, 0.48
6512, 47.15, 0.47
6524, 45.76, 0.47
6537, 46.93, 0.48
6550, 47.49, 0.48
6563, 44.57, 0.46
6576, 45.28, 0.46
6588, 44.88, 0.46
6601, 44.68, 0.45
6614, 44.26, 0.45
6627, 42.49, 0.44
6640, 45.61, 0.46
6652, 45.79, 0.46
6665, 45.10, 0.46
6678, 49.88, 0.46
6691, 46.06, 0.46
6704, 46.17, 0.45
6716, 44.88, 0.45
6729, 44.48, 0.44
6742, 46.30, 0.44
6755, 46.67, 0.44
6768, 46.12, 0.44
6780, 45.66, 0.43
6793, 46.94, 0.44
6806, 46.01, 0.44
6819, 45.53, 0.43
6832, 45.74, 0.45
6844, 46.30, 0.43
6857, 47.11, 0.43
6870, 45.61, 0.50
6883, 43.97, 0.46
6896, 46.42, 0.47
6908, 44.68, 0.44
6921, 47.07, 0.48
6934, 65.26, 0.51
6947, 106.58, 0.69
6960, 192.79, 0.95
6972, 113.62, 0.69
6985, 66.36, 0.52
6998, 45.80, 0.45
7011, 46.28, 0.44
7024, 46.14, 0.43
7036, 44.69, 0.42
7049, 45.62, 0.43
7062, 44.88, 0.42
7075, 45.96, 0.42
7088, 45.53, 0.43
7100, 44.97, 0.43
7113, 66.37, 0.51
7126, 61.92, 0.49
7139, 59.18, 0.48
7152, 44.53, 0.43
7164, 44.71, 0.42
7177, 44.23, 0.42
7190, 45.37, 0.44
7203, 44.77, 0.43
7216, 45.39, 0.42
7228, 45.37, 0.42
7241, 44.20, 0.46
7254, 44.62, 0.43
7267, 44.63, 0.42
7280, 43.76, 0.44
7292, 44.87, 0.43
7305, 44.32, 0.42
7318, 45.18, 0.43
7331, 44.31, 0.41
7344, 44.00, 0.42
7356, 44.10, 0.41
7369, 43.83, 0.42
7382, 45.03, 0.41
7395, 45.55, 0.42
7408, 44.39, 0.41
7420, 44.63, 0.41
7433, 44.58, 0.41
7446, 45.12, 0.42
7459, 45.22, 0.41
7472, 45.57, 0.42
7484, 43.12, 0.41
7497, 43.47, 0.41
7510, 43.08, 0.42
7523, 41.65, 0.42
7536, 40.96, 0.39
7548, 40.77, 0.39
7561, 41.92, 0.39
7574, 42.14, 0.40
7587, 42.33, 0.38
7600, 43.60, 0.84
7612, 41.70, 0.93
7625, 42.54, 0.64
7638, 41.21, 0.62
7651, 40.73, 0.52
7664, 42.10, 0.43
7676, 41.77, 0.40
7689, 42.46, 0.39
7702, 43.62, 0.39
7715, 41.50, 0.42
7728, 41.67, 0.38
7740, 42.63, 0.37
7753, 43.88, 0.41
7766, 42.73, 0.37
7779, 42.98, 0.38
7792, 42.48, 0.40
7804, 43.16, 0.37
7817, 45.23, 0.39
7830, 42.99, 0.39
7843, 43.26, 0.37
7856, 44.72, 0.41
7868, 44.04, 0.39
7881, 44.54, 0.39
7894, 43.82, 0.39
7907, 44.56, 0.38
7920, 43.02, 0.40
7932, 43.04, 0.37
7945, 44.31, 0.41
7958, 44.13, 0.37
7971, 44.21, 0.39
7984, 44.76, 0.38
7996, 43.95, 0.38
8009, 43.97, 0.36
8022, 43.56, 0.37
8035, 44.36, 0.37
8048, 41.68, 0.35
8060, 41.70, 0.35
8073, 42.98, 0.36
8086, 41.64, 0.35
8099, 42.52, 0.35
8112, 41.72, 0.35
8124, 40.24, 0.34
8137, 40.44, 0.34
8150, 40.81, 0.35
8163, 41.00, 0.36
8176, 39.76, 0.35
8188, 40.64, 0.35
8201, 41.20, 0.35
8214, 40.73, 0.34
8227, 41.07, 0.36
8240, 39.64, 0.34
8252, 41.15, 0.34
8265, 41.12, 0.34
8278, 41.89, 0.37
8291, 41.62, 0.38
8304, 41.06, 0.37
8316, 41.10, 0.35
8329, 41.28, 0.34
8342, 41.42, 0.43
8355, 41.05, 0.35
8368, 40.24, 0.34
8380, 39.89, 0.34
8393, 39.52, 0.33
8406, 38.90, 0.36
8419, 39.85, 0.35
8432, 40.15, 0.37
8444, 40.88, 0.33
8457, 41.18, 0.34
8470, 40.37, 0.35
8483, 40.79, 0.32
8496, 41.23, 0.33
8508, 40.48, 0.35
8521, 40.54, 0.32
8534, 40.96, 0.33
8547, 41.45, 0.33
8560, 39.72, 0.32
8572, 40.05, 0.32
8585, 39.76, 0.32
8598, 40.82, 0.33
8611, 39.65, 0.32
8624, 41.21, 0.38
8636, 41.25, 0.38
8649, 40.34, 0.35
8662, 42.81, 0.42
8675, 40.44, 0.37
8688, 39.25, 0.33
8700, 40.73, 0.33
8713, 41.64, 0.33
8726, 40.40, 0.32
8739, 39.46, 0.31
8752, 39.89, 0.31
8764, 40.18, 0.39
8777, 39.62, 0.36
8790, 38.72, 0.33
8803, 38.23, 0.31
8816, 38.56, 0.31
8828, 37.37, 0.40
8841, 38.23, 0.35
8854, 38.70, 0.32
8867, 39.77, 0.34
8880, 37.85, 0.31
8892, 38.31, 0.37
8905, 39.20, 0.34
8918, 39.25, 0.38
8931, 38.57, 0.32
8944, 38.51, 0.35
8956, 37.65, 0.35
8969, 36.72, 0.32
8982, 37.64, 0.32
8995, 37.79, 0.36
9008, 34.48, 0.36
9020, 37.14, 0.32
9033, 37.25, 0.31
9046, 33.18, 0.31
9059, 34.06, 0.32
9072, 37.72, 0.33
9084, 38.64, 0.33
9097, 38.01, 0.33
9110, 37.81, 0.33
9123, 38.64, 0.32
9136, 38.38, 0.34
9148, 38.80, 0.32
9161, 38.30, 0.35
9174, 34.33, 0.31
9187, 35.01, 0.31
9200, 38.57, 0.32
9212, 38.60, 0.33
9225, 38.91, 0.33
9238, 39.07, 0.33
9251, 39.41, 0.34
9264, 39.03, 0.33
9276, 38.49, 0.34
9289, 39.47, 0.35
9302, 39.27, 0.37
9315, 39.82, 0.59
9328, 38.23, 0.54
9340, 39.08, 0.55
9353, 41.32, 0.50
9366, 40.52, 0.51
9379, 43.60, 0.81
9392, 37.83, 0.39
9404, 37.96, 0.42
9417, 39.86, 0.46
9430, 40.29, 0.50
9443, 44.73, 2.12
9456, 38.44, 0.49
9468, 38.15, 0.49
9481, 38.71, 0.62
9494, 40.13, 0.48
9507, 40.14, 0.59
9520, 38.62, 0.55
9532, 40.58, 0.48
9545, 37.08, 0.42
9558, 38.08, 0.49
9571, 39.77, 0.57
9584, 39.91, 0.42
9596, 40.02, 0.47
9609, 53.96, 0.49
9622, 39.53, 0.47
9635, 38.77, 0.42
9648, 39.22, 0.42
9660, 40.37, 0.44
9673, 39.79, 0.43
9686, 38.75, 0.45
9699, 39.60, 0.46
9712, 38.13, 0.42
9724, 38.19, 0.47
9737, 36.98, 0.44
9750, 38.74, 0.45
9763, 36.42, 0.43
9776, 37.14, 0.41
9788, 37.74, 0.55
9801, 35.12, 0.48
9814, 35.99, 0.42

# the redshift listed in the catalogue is 0.06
